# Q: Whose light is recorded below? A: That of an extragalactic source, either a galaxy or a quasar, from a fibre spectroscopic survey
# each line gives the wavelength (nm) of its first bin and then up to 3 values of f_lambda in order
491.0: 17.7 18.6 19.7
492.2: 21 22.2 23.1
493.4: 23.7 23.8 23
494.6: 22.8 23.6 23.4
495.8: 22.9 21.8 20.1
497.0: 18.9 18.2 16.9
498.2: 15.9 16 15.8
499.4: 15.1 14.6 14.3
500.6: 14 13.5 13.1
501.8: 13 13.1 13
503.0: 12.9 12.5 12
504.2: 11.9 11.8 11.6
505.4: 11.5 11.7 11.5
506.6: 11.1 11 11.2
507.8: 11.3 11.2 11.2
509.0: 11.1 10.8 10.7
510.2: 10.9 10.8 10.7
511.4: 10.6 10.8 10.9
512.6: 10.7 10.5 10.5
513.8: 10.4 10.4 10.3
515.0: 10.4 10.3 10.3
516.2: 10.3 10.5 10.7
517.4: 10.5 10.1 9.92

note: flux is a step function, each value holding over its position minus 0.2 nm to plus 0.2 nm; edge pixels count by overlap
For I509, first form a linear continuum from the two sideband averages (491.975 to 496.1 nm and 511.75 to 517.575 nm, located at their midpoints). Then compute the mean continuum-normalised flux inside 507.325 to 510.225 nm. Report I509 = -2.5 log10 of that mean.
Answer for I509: 0.259 mag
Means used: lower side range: 22.9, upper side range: 10.5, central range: 11.1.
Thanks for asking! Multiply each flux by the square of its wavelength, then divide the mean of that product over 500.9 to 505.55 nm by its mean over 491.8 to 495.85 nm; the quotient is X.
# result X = 0.6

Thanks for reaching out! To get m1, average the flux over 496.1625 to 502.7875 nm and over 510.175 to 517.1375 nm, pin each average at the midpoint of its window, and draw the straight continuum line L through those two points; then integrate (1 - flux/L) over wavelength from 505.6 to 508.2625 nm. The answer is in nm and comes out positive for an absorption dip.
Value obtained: 0.34 nm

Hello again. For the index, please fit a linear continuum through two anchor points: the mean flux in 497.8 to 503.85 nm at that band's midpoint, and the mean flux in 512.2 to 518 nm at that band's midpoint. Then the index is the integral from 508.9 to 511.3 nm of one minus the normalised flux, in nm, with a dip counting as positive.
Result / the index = 0.18 nm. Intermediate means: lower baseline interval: 14.1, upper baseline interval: 10.4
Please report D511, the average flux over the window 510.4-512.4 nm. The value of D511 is 10.8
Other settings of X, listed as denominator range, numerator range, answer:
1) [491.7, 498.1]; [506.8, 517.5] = 0.53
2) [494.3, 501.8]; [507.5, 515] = 0.64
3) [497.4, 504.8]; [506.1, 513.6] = 0.81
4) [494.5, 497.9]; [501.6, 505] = 0.61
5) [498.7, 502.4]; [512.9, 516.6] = 0.78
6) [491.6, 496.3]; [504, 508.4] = 0.53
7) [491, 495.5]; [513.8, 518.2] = 0.51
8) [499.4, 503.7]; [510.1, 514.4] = 0.83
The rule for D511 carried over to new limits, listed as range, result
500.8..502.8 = 13.1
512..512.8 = 10.8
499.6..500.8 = 14.3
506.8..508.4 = 11.2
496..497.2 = 20.3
